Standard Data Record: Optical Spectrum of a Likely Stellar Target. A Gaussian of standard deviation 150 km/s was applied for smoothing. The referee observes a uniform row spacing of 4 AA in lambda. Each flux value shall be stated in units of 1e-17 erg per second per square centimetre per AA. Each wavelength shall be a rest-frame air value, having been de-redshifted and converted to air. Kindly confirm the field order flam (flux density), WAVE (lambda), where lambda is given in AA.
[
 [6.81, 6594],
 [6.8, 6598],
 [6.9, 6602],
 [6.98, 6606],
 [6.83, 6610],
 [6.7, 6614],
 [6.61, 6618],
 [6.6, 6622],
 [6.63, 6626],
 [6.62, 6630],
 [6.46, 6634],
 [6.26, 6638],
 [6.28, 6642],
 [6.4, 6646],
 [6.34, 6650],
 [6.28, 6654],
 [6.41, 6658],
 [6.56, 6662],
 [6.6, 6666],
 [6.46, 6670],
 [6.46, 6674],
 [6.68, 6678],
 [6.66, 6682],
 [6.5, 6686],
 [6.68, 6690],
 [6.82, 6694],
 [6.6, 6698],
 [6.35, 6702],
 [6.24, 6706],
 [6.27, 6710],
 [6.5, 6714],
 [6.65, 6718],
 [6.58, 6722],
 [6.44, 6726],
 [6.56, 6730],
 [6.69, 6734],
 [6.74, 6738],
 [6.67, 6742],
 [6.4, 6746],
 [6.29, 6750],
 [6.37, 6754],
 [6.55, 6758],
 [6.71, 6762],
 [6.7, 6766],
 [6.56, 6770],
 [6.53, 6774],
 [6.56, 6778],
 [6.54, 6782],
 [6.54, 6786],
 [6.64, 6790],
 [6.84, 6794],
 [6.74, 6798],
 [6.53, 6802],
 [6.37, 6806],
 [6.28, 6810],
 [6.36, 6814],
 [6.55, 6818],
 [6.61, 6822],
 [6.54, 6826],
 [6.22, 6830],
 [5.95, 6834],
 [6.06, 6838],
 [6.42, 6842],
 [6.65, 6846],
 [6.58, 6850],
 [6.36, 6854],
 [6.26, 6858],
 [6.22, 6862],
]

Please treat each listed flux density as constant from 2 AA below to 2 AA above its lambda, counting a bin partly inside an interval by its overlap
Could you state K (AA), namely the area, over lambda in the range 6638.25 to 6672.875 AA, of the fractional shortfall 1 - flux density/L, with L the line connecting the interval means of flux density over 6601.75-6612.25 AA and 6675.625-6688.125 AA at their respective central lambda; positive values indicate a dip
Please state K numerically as 1.55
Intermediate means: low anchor 6.9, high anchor 6.61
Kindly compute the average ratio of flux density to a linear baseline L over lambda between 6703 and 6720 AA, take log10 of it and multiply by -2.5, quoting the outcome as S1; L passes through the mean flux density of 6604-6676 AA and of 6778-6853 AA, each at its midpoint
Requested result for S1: 0.02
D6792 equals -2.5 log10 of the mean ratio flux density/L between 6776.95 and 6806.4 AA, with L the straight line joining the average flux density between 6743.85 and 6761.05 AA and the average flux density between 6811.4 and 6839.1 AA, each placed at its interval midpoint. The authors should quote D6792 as -0.04 mag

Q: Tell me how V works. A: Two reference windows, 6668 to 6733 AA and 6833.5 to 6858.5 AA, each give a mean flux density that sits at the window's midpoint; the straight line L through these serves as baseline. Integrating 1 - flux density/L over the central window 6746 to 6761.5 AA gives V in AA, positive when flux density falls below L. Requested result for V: 0.1 AA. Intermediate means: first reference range 6.53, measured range 6.43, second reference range 6.35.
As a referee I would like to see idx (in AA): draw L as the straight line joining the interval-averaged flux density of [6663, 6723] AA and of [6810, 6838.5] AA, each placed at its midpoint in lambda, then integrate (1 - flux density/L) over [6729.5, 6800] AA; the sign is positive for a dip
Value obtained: -1.8 AA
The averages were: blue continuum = 6.54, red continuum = 6.34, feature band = 6.59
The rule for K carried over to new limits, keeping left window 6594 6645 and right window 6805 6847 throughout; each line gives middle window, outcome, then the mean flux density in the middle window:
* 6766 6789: -0.5 AA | 6.56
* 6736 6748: -0.2 AA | 6.6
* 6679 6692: -0.1 AA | 6.62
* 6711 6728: -0.1 AA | 6.53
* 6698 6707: 0.2 AA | 6.37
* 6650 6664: 0.4 AA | 6.41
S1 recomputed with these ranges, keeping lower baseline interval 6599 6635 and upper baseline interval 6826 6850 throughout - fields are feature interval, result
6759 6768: -0.04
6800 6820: -0.01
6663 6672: 0.01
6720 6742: -0.02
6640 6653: 0.05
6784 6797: -0.05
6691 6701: -0.02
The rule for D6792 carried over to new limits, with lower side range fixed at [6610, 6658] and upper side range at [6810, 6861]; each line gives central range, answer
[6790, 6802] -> -0.05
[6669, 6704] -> -0.02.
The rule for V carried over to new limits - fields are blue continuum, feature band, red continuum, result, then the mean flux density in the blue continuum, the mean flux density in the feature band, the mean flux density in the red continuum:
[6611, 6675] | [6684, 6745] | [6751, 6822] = -0.3 AA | 6.49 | 6.55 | 6.55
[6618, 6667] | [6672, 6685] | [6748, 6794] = -0.2 AA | 6.46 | 6.59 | 6.56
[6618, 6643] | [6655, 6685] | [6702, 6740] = -0.2 AA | 6.49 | 6.54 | 6.51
